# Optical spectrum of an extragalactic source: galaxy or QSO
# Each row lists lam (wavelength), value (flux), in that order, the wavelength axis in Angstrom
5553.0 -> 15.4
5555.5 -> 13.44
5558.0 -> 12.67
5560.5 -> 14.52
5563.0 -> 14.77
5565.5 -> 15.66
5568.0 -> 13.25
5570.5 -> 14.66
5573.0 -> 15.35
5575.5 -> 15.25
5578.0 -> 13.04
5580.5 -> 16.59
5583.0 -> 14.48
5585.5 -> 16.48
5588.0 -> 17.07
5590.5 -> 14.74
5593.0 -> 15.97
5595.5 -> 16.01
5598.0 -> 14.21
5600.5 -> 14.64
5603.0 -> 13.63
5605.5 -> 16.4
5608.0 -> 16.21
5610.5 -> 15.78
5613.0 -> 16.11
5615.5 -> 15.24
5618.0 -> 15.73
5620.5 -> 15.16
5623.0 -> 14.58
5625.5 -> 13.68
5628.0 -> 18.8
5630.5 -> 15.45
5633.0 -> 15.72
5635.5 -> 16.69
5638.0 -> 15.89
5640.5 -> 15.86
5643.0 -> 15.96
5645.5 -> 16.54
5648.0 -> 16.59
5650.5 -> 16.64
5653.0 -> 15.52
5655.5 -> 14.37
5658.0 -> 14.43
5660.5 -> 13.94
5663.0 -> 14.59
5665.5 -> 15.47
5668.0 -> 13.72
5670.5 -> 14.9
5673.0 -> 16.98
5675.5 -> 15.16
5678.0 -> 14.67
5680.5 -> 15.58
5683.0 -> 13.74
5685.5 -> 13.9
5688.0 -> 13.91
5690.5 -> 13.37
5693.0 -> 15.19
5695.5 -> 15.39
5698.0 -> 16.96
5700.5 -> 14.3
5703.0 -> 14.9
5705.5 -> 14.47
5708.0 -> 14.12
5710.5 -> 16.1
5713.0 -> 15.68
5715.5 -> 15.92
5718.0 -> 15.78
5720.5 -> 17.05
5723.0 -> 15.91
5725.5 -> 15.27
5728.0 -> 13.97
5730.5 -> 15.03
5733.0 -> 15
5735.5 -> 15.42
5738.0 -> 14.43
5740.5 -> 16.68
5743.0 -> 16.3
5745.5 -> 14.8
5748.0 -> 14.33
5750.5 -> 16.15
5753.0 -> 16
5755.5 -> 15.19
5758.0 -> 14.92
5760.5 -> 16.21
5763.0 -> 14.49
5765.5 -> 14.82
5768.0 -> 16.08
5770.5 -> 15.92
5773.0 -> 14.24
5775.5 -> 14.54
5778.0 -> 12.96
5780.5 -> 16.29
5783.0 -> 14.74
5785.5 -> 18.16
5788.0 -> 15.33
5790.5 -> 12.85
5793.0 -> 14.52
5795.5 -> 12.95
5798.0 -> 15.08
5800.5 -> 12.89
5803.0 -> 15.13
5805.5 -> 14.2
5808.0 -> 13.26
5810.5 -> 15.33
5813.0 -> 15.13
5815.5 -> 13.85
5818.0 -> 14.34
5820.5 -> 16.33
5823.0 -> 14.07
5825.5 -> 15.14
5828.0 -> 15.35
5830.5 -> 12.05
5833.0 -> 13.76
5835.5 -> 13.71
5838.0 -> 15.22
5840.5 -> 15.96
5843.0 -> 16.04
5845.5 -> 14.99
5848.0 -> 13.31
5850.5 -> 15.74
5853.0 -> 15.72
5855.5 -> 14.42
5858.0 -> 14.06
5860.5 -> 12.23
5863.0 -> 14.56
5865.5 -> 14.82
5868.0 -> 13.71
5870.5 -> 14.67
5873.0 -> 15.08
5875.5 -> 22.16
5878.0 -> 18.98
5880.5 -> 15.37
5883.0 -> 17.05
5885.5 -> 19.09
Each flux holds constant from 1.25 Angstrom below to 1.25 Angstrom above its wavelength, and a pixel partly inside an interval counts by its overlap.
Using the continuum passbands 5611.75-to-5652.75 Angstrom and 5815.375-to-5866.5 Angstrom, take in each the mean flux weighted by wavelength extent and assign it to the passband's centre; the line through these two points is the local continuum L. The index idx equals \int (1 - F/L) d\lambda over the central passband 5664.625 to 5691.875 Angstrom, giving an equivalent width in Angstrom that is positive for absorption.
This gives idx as 1.7 Angstrom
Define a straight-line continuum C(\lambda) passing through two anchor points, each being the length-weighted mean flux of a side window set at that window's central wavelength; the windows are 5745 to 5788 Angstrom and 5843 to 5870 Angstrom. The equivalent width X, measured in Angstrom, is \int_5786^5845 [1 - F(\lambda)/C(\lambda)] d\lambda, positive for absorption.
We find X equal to 1.26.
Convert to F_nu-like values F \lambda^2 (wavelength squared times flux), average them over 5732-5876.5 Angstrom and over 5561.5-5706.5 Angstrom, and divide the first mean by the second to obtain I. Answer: 1.04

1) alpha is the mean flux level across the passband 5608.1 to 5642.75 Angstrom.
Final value 15.8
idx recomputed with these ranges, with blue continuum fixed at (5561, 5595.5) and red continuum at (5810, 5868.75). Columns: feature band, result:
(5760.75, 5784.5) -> -0.4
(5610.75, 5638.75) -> -1.2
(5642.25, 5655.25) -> -0.9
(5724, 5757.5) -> -1.0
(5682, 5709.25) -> 0.6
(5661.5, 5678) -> -0.1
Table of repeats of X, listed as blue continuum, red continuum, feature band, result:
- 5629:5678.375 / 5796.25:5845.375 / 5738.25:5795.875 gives -1.20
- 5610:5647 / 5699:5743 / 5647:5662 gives 0.45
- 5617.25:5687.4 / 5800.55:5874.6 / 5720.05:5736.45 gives -0.29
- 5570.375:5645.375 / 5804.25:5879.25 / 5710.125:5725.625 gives -0.75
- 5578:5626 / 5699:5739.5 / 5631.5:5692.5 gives 0.50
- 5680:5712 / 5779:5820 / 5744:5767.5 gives -0.89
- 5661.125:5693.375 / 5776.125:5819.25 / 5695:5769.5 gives -3.98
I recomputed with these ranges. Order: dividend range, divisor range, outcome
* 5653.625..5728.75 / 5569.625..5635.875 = 1.00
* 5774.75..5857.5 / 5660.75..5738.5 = 1.01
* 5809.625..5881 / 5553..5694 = 1.07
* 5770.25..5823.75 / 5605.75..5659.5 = 0.98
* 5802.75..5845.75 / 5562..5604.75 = 1.06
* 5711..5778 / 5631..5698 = 1.04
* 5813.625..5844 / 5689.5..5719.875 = 1.00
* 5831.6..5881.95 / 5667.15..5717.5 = 1.08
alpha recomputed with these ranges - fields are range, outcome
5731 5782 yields 15.2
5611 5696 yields 15.3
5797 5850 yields 14.5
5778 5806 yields 14.7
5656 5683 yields 14.9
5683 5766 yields 15.2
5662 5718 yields 15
